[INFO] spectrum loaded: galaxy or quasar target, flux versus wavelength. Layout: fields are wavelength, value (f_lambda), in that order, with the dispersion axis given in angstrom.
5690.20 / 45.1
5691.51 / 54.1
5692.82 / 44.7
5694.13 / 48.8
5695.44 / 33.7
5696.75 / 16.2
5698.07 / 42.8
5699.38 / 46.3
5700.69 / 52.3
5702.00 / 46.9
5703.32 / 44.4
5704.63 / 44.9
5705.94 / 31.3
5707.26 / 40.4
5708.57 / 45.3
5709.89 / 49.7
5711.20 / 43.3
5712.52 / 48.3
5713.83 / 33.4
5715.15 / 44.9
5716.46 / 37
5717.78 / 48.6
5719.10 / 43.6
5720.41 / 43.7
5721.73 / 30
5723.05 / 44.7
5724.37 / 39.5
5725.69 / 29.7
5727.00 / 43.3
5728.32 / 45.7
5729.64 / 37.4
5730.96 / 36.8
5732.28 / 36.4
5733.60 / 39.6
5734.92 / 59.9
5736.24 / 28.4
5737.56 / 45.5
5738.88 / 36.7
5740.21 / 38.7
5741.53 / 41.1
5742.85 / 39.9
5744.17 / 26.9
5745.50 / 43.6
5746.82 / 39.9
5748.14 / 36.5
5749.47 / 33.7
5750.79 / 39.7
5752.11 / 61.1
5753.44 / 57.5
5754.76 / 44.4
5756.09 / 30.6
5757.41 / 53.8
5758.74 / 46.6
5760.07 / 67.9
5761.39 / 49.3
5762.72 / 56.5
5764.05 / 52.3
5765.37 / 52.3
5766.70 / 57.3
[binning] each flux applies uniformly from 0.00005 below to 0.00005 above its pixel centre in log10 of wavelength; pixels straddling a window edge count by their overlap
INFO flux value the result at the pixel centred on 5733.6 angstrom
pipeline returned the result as 39.6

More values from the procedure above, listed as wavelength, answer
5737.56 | 45.5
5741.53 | 41.1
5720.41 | 43.7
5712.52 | 48.3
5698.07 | 42.8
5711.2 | 43.3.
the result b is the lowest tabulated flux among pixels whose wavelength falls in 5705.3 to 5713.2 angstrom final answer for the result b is 31.3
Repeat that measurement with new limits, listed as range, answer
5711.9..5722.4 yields 30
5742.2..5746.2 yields 26.9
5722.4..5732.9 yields 29.7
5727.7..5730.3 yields 37.4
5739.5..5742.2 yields 38.7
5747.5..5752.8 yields 33.7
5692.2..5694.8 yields 44.7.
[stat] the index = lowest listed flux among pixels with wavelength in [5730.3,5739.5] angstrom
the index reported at 28.4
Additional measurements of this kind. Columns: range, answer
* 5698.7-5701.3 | 46.3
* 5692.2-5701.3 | 16.2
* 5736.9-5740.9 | 36.7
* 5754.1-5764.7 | 30.6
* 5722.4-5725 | 39.5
